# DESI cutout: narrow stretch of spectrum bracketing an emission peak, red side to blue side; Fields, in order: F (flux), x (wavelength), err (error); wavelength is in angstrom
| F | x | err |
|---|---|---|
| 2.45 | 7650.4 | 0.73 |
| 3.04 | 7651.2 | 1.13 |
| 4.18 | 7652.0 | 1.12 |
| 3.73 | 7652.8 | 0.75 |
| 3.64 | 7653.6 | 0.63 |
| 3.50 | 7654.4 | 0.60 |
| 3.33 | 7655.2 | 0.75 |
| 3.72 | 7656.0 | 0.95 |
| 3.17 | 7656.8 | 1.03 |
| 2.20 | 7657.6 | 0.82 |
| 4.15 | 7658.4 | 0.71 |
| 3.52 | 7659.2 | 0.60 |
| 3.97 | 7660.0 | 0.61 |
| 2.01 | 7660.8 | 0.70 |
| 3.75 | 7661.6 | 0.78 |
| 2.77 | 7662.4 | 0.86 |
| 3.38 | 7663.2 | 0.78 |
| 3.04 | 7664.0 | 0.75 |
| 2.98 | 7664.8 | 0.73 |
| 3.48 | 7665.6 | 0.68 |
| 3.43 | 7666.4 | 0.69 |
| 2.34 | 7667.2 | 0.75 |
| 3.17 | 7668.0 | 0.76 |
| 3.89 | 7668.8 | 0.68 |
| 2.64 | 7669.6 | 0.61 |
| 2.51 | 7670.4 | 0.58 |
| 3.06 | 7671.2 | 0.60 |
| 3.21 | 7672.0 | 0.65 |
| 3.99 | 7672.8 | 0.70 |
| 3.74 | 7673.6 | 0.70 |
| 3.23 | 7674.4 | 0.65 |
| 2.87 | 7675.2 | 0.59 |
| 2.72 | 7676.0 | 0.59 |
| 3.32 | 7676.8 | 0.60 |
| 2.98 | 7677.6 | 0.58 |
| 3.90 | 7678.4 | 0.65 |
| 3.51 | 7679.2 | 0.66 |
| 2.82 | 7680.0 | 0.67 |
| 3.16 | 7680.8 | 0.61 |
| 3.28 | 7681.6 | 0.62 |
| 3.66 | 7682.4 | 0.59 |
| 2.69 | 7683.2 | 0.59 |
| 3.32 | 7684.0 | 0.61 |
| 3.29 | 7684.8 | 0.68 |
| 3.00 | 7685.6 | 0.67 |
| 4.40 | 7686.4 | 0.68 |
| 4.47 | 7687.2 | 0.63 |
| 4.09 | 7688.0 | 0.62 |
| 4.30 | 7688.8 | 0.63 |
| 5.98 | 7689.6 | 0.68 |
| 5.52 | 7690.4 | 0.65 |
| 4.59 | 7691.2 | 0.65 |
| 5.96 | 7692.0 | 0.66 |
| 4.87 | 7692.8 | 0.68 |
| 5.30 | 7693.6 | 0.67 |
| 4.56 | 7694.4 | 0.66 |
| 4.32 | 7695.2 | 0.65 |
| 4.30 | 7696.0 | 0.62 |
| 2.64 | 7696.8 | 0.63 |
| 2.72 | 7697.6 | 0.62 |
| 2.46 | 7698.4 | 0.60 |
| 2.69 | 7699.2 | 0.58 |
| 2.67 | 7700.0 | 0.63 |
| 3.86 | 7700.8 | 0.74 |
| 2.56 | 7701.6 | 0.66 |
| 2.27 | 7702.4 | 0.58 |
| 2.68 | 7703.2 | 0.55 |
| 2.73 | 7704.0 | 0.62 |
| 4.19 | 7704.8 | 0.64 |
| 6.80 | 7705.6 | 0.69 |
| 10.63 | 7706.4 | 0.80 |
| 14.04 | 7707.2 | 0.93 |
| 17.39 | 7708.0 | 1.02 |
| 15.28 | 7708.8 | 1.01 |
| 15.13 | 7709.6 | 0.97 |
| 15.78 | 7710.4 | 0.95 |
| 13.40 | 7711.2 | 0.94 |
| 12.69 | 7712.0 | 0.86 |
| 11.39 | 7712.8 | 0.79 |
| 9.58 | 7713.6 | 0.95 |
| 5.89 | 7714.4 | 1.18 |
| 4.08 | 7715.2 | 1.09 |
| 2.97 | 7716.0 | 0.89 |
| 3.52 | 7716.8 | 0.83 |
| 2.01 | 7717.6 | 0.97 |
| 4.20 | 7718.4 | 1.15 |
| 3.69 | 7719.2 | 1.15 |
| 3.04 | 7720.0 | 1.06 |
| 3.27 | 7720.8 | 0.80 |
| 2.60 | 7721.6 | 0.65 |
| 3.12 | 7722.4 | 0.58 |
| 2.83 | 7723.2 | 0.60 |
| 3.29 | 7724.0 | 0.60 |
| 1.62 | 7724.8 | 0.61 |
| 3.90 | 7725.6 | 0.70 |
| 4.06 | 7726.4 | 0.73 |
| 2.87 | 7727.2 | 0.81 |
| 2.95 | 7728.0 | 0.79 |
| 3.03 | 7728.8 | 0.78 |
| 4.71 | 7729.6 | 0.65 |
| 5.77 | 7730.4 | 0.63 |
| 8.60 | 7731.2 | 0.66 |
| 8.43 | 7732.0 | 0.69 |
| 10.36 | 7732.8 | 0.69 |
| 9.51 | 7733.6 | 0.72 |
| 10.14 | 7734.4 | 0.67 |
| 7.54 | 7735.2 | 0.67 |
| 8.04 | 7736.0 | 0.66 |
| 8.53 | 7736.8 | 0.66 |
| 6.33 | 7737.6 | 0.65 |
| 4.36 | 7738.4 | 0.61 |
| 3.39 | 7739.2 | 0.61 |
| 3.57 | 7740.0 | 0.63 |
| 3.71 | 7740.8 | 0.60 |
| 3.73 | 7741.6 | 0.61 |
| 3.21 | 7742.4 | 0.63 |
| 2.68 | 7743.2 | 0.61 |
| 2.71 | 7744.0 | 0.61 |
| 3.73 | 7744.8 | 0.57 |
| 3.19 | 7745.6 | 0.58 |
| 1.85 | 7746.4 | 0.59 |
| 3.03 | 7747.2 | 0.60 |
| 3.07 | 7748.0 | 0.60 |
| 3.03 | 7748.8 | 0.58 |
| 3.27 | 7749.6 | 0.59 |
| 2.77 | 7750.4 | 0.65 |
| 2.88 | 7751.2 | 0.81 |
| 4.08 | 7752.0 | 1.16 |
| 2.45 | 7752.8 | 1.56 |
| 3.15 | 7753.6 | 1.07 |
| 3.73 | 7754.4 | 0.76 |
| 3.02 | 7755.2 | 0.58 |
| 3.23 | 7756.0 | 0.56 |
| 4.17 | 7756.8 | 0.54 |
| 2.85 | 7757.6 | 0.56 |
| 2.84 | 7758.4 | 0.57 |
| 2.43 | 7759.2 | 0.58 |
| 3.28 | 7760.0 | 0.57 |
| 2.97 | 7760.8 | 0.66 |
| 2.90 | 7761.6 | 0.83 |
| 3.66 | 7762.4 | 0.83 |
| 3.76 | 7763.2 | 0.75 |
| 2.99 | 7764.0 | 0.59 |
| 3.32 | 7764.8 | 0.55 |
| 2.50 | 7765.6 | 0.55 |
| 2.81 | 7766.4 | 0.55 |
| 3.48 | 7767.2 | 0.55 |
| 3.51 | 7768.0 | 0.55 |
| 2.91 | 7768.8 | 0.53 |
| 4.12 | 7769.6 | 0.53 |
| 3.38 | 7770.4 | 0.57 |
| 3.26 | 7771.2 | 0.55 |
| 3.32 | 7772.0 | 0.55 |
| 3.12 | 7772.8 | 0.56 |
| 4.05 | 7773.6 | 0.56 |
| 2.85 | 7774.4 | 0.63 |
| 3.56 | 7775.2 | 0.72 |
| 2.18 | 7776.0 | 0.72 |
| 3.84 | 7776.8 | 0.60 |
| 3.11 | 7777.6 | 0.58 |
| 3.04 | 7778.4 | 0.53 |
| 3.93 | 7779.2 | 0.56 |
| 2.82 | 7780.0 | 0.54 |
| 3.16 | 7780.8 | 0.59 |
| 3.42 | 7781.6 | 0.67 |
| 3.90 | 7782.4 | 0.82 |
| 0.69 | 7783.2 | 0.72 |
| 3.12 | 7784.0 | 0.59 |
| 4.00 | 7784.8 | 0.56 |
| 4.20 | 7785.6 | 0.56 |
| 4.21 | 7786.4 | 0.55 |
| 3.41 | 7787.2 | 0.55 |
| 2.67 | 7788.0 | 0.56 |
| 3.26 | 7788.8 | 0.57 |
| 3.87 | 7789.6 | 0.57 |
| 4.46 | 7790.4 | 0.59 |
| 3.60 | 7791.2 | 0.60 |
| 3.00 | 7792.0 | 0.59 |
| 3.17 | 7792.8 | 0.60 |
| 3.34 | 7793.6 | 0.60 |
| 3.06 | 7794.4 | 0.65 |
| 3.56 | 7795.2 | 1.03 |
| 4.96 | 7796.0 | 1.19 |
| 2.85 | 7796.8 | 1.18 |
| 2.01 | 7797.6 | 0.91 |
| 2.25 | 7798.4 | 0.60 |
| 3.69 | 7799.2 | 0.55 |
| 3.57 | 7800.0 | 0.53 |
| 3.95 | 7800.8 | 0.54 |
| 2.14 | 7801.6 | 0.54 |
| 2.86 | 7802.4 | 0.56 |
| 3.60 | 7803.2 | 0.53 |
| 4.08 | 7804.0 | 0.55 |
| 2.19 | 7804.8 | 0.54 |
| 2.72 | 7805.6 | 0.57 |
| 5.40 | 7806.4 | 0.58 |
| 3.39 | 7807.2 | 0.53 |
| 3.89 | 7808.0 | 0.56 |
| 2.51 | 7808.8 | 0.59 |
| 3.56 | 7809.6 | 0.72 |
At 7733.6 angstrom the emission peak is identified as [N II]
